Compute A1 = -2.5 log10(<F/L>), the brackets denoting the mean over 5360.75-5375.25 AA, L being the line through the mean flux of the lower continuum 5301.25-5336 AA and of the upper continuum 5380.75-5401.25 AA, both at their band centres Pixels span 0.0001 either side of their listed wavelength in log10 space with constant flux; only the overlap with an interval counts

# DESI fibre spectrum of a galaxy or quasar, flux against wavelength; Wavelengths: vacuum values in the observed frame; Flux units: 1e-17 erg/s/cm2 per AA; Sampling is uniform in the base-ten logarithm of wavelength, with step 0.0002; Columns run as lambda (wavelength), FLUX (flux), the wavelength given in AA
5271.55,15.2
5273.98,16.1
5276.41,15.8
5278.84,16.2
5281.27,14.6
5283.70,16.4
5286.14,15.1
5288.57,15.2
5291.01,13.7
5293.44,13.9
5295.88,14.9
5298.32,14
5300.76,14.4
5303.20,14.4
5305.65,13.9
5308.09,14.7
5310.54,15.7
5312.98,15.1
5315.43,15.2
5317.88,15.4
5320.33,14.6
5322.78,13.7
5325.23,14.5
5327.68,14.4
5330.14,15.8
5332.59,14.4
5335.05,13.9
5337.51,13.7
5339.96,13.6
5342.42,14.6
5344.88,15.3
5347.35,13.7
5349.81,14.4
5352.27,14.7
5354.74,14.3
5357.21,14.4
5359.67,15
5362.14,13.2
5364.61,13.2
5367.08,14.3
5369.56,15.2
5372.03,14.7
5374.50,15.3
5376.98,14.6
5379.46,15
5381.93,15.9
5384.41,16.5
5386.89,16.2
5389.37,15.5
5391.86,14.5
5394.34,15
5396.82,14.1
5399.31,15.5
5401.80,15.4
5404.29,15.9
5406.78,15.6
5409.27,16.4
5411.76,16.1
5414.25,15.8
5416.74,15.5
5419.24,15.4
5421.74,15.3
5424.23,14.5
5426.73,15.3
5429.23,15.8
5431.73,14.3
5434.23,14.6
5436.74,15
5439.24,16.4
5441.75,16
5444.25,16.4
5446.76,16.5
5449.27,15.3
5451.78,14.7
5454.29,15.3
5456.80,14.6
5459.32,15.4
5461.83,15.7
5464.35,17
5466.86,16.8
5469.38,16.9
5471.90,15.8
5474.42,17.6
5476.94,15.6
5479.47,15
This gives 0.06 mag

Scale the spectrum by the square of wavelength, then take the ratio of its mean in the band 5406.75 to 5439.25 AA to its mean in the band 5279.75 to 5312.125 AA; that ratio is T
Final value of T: 1.10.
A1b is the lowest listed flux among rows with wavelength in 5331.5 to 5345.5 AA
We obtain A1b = 13.6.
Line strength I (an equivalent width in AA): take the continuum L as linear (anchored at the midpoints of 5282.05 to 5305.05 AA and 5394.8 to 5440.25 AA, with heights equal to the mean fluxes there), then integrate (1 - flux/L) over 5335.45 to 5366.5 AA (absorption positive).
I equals 1.7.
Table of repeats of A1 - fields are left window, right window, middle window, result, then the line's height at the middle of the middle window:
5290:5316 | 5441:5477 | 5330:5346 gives 0.04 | 14.9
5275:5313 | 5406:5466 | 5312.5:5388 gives 0.03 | 15.1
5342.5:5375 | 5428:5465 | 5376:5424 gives -0.04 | 14.9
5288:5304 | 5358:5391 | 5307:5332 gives -0.03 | 14.5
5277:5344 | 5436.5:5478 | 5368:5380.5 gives 0.02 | 15.2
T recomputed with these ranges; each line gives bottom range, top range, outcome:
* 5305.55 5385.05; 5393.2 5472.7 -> 1.10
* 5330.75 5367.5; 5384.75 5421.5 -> 1.11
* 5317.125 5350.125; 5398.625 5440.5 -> 1.11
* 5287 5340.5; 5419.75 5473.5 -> 1.13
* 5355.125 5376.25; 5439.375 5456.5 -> 1.12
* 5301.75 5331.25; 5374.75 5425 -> 1.08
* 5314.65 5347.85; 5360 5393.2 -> 1.05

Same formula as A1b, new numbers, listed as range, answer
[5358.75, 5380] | 13.2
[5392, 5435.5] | 14.1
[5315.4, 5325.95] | 13.7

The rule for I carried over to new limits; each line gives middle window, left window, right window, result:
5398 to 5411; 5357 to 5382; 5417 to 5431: -0.66 AA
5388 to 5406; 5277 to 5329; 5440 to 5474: 0.38 AA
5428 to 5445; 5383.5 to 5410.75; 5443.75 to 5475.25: 0.35 AA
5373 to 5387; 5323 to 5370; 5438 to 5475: -0.65 AA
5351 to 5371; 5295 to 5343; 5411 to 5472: 0.83 AA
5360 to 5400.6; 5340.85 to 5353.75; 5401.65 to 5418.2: 0.77 AA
